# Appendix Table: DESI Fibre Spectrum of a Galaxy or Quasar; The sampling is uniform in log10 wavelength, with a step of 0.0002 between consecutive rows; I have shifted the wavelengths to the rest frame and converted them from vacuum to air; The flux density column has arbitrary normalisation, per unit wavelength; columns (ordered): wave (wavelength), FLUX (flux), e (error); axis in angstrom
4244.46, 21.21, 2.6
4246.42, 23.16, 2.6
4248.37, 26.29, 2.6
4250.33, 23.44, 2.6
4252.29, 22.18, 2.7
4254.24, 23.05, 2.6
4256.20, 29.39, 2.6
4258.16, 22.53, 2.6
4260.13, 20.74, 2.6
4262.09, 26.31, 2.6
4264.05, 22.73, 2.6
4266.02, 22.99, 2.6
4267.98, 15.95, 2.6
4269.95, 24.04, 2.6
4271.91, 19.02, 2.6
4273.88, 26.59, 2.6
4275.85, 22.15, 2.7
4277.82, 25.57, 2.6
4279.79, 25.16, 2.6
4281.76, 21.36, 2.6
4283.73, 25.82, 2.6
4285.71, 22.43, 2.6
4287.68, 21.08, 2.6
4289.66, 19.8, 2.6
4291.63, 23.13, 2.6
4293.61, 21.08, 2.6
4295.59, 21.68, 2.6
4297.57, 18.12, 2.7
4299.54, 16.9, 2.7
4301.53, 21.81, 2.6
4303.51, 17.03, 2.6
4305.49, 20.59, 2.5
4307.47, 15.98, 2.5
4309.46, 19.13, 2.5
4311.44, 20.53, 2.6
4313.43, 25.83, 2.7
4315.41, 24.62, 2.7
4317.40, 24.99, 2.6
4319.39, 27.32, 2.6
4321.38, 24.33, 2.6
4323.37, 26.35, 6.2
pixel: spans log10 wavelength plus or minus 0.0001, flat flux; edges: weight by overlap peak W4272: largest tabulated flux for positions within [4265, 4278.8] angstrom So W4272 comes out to 26.59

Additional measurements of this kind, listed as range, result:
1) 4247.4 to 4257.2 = 29.39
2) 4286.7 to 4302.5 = 23.13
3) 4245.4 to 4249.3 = 26.29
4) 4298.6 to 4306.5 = 21.81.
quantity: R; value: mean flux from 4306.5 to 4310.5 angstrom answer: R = 17.6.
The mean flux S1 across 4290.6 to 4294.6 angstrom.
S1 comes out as 22.1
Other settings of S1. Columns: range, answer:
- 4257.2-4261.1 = 21.6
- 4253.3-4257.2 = 26.2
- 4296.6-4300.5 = 17.6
